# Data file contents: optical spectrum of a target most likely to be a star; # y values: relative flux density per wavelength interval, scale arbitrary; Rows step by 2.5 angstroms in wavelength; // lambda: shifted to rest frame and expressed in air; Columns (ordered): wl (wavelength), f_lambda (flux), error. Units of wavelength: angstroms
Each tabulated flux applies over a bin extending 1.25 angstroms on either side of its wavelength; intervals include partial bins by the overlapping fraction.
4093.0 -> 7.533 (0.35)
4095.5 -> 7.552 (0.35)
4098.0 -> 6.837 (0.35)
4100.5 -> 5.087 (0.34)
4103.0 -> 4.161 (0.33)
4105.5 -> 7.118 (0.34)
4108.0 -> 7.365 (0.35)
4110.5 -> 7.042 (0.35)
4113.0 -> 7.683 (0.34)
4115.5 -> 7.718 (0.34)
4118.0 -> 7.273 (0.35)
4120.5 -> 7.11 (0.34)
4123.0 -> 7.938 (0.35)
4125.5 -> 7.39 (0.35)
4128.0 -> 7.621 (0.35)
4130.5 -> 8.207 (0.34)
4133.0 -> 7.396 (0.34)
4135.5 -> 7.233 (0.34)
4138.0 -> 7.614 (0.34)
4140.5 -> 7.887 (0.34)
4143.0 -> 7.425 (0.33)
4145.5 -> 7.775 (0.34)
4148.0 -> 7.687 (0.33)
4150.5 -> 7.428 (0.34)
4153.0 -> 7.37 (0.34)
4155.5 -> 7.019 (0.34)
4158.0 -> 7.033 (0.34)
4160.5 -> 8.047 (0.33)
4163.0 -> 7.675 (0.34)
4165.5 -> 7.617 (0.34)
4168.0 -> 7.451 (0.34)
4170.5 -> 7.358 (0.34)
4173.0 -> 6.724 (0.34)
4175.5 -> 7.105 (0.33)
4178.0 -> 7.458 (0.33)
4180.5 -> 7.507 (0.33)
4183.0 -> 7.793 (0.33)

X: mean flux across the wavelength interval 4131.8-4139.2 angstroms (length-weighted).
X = 7.41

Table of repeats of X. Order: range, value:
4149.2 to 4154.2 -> 7.4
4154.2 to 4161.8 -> 7.37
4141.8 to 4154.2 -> 7.54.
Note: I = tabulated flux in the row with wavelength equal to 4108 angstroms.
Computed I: 7.365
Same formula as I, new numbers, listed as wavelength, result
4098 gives 6.837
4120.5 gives 7.11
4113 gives 7.683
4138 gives 7.614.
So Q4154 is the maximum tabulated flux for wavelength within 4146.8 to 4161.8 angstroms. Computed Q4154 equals 8.047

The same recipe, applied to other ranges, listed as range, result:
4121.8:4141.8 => 8.207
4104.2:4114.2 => 7.683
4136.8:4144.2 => 7.887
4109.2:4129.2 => 7.938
